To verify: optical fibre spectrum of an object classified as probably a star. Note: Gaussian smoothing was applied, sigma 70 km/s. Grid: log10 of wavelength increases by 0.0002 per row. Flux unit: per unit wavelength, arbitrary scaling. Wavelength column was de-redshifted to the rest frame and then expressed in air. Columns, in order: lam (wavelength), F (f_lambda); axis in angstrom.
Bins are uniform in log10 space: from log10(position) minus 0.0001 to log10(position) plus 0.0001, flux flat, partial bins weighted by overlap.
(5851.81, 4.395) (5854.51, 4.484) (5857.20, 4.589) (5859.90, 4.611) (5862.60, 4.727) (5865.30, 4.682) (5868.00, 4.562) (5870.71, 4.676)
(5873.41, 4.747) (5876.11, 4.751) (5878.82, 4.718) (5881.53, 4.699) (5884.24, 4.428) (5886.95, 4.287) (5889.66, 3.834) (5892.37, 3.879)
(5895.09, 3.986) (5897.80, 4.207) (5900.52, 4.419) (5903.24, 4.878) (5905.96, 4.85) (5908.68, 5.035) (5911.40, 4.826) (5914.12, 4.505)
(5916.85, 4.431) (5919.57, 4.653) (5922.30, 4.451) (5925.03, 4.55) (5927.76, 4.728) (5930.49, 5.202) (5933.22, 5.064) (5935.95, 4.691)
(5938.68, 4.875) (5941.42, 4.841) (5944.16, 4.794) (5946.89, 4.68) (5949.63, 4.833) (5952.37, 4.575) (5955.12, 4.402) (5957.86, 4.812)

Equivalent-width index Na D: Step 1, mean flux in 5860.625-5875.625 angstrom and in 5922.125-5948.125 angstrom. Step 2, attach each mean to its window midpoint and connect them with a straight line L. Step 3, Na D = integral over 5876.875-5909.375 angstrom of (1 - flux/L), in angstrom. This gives 2.06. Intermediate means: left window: 4.68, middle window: 4.43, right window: 4.8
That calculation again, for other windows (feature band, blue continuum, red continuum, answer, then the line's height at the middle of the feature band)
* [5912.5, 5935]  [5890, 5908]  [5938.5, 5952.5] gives -0.57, 4.58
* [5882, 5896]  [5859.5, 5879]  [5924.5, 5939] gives 1.83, 4.74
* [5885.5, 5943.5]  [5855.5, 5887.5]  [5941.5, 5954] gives 1.25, 4.68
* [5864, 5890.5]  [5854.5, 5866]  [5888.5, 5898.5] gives -1.61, 4.29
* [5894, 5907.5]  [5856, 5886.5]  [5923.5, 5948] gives 0.69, 4.73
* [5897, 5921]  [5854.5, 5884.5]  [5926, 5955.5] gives 0.41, 4.73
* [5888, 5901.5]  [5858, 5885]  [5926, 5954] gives 1.88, 4.72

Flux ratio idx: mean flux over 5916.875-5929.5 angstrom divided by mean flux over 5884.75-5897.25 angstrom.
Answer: 1.1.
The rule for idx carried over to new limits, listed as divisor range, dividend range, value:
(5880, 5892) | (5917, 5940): 1.11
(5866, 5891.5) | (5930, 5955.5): 1.06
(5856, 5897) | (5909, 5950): 1.06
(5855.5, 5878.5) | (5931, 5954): 1.03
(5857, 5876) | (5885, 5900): 0.87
